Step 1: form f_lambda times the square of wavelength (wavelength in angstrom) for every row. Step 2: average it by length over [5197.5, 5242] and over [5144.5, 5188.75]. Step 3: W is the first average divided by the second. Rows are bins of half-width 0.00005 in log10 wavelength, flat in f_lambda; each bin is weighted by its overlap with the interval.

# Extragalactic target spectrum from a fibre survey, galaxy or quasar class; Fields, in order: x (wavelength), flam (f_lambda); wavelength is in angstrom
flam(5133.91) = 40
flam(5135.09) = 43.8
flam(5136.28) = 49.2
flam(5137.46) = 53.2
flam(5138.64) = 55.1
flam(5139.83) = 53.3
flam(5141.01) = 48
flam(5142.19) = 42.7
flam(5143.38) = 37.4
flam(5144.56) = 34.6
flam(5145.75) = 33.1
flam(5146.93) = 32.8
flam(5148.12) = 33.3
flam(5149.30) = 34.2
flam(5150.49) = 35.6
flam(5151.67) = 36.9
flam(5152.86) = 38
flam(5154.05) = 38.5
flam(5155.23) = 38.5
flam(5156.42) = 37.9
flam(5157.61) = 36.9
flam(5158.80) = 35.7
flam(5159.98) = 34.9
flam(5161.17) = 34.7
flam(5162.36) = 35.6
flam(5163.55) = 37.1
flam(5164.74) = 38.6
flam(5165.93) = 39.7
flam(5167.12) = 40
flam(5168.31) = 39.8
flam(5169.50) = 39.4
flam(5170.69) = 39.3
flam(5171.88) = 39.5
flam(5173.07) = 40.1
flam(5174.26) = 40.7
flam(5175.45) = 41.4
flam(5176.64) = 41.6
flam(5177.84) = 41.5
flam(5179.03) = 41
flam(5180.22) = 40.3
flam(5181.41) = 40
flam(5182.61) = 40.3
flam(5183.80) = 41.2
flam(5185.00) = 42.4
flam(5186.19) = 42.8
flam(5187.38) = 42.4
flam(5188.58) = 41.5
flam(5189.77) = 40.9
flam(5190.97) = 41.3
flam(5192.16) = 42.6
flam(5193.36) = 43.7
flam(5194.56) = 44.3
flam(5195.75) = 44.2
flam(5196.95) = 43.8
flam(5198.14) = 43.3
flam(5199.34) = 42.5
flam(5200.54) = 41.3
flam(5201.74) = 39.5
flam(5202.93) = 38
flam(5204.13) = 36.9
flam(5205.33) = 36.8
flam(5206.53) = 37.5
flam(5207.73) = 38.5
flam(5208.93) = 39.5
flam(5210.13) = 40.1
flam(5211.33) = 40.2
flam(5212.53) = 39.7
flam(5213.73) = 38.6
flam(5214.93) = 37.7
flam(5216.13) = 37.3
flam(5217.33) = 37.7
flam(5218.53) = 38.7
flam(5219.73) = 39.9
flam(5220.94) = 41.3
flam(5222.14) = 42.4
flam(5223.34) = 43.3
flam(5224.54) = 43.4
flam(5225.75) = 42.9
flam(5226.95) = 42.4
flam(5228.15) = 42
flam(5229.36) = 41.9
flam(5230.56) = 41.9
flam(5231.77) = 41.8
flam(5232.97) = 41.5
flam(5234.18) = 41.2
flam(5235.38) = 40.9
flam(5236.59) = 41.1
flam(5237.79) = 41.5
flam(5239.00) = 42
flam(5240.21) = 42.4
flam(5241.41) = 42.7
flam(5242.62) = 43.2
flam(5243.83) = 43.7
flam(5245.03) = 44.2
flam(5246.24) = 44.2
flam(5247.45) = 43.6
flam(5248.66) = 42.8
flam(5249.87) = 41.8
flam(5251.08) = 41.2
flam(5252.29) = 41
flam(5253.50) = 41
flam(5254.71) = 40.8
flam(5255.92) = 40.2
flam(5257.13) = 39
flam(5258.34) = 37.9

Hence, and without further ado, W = 1.1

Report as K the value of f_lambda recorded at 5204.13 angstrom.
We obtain 36.9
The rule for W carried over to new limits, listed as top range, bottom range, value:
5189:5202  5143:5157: 1.21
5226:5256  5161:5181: 1.09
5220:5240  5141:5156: 1.18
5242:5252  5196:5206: 1.08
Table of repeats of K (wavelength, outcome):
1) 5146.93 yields 32.8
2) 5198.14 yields 43.3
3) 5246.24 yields 44.2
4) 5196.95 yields 43.8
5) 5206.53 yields 37.5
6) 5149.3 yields 34.2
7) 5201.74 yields 39.5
